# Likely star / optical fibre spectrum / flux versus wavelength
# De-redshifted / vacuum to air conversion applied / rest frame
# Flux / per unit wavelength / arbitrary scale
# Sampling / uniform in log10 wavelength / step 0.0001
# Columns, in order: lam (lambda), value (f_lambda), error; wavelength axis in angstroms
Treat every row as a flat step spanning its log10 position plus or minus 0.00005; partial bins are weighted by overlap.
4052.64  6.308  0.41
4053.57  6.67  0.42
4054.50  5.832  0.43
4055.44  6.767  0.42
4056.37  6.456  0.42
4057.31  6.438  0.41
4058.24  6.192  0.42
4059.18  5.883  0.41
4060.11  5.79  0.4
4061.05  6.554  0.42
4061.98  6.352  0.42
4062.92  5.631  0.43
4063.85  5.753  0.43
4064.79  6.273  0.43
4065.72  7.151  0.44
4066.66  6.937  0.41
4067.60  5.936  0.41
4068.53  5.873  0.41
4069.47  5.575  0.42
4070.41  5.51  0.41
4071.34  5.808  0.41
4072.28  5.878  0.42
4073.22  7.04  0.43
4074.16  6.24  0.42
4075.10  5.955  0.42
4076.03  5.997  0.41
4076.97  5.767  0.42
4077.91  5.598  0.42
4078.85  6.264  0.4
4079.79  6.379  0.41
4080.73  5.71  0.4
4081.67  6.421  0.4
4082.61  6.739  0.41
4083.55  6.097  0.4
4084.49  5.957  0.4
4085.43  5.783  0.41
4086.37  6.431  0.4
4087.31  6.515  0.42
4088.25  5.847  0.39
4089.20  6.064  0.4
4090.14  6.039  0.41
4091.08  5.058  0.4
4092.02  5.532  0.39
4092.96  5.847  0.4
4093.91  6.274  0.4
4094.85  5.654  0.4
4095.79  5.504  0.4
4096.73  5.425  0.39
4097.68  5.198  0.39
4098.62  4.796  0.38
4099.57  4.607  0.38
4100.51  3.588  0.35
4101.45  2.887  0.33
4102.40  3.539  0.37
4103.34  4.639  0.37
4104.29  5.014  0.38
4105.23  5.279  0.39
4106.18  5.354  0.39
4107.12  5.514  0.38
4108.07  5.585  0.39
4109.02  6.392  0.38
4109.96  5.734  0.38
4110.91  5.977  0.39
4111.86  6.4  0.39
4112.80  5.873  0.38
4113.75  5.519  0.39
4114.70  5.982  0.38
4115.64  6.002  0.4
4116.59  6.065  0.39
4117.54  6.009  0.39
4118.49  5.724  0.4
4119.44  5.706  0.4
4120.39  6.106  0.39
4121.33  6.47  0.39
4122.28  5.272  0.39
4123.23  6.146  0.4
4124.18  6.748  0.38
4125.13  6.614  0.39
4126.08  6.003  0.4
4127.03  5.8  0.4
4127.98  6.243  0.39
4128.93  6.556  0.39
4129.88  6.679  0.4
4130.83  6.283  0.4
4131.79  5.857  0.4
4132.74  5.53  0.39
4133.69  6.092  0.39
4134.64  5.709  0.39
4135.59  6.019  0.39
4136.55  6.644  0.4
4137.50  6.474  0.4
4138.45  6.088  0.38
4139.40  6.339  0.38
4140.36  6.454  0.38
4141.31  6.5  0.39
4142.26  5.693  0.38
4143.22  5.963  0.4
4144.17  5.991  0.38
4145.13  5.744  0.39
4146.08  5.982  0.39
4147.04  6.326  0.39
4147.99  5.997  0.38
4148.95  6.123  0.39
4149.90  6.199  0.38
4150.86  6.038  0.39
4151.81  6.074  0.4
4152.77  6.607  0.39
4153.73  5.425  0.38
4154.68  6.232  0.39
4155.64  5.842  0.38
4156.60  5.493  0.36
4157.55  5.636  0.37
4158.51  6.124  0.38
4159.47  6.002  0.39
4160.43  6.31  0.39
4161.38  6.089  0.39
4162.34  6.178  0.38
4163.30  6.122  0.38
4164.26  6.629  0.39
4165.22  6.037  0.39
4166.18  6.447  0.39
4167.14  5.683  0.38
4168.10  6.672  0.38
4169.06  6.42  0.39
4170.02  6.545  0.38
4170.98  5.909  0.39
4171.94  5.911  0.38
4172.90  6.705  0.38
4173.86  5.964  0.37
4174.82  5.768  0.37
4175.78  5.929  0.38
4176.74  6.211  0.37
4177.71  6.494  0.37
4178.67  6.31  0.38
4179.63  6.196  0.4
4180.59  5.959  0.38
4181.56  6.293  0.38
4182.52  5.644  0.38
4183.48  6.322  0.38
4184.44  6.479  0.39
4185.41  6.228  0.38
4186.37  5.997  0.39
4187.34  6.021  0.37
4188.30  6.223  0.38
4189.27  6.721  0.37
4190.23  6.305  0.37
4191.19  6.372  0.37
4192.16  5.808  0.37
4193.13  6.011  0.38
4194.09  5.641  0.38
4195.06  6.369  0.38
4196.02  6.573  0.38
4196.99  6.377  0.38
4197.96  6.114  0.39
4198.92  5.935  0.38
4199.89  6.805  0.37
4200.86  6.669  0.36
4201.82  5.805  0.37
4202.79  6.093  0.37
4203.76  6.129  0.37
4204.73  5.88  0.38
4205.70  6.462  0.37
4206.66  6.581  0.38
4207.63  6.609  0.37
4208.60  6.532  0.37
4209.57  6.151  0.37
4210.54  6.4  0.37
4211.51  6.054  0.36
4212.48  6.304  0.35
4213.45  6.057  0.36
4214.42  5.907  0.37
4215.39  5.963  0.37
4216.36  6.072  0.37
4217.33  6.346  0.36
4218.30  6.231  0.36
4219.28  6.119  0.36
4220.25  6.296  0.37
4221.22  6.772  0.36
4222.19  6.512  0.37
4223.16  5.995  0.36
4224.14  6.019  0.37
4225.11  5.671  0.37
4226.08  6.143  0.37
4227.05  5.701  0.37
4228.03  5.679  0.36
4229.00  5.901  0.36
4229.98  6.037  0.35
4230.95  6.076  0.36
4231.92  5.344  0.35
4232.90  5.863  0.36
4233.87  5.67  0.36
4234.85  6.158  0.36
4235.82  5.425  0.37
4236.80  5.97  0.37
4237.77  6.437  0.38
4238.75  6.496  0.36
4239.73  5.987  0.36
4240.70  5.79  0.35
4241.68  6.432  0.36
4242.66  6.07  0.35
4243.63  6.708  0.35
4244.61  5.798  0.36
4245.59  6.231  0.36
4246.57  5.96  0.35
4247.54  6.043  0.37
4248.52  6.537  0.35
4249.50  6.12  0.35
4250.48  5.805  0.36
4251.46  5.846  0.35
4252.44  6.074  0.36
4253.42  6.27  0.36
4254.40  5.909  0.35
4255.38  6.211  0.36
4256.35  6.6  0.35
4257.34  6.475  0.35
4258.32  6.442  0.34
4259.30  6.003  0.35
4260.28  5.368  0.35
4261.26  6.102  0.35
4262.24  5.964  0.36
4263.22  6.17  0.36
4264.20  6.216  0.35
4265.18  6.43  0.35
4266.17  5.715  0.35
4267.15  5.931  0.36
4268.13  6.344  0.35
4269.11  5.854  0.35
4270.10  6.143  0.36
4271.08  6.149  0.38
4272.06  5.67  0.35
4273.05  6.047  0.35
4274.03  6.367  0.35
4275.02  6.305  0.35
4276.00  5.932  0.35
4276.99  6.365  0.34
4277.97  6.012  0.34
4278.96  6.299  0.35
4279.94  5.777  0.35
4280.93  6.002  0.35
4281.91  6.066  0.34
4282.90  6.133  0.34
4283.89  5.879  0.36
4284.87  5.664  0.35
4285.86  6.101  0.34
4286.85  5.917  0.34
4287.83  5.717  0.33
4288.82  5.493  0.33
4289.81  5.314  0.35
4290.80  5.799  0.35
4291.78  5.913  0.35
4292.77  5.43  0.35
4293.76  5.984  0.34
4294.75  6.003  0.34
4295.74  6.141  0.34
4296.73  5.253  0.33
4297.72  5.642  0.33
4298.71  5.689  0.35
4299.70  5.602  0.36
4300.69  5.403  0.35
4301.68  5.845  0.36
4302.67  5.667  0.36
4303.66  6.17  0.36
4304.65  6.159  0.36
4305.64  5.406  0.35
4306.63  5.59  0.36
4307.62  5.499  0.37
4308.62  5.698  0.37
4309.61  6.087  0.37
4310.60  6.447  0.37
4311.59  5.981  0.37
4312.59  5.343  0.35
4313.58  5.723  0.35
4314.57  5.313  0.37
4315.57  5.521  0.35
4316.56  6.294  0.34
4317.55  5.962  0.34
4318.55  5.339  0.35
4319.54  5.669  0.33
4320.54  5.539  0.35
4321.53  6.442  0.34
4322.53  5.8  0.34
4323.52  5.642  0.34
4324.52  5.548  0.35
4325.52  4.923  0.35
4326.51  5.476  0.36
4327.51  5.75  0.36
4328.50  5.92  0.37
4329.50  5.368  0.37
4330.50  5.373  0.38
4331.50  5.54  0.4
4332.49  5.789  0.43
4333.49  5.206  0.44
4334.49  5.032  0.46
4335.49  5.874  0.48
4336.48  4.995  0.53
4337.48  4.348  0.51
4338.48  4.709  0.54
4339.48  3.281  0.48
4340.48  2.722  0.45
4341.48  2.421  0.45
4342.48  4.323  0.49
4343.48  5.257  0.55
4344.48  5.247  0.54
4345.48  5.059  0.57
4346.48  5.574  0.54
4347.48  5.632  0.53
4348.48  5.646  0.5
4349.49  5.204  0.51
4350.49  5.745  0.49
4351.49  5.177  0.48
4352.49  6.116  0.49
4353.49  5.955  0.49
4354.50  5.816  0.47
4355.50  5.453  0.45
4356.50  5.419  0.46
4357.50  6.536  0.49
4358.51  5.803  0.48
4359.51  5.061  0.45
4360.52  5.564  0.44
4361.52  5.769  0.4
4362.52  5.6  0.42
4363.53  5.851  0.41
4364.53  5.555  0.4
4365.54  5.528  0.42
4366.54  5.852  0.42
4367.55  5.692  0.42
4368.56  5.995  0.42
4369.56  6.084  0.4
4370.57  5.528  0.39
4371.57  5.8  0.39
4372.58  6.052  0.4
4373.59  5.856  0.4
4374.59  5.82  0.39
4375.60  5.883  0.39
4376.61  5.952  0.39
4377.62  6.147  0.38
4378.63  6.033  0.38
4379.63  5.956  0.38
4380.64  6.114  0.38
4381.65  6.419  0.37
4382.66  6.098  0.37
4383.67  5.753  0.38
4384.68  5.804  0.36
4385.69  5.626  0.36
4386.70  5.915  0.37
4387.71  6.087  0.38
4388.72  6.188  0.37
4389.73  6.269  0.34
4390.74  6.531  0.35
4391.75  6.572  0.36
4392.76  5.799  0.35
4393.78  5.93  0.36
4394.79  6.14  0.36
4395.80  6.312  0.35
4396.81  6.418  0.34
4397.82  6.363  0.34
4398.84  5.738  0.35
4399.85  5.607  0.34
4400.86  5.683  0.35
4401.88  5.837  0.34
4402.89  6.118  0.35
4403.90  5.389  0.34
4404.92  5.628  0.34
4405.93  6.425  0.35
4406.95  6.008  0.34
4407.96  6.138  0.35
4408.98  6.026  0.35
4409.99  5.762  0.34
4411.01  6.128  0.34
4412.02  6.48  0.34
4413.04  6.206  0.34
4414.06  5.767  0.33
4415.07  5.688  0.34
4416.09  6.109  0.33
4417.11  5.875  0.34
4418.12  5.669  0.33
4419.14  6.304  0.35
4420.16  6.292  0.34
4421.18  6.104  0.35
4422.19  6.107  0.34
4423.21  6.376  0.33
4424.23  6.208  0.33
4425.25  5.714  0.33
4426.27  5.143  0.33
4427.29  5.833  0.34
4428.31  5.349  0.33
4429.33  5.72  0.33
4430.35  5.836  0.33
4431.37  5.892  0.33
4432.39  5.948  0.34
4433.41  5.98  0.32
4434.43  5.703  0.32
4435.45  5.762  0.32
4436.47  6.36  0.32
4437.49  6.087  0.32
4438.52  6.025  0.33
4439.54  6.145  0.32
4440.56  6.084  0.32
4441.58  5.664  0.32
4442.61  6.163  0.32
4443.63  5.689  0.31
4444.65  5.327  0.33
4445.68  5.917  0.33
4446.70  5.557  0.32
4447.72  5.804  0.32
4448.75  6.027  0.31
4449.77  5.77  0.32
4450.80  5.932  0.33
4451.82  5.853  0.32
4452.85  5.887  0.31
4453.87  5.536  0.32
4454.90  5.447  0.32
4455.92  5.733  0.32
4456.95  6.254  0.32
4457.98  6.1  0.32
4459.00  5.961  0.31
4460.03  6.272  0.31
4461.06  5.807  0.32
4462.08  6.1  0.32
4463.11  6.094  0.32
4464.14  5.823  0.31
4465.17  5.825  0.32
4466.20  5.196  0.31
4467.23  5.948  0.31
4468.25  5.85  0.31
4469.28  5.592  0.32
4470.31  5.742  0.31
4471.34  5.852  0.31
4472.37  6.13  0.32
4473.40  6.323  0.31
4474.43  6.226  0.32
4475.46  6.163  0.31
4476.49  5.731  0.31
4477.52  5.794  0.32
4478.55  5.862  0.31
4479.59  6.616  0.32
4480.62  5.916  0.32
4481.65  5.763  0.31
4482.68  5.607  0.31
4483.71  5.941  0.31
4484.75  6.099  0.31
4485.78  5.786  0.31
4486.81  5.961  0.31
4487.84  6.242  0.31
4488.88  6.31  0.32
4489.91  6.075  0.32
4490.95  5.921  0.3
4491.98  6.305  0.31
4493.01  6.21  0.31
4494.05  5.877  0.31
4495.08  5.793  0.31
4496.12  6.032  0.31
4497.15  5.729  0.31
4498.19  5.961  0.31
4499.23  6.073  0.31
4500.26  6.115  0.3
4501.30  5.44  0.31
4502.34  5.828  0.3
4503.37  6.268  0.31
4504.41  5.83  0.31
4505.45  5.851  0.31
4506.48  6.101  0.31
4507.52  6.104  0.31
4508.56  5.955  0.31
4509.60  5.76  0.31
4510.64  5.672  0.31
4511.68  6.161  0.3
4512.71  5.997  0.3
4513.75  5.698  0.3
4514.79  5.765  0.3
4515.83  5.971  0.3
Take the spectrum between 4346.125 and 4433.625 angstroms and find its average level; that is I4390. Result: 5.9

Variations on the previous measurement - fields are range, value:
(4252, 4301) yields 5.97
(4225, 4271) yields 6.05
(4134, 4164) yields 6.08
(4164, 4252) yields 6.15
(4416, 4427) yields 5.98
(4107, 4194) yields 6.1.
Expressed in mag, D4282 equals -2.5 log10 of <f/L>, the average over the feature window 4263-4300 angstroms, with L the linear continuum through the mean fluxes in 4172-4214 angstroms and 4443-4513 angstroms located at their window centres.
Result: 0.03 mag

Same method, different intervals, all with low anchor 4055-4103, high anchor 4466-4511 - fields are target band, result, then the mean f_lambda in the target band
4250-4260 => -0.05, 6.15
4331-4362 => 0.14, 5.17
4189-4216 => -0.07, 6.23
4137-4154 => -0.05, 6.12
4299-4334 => 0.04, 5.69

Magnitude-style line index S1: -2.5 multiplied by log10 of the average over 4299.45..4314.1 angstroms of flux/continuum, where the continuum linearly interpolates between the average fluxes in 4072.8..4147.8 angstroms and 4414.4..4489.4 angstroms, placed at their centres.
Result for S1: 0.019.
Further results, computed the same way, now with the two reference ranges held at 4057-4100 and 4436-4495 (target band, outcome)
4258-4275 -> -0.02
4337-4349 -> 0.30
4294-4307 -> 0.04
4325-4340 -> 0.15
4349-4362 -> 0.05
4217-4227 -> -0.04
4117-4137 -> -0.03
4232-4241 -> 0.00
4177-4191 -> -0.05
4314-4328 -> 0.05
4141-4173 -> -0.03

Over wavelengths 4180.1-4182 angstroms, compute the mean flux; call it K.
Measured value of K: 6.11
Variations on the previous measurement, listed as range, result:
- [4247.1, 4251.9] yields 6.07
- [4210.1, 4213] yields 6.25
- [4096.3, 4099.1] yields 5.12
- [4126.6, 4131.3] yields 6.32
